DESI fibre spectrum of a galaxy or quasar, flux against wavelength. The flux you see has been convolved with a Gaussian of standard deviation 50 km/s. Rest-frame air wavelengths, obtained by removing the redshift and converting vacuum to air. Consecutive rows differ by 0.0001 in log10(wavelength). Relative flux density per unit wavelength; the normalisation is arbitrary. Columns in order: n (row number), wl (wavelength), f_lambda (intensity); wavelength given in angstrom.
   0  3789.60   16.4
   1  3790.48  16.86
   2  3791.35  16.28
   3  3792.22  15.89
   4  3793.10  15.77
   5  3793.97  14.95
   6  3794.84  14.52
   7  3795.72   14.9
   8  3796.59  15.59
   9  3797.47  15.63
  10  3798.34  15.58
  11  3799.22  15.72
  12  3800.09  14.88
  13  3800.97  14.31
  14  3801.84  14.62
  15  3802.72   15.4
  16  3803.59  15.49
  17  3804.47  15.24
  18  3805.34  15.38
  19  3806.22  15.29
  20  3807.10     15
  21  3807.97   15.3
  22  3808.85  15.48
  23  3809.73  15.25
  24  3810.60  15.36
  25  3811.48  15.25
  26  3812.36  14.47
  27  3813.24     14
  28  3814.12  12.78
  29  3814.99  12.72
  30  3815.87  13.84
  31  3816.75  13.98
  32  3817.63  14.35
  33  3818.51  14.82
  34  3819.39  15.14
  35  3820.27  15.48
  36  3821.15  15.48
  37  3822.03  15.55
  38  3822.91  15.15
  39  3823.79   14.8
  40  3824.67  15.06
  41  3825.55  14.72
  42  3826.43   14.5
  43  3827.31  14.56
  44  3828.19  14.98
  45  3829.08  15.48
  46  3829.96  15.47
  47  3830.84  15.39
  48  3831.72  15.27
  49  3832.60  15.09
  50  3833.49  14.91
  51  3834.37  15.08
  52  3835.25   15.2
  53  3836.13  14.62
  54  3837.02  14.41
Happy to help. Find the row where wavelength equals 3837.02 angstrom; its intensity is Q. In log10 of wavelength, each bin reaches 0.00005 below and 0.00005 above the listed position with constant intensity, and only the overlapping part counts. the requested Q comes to 14.41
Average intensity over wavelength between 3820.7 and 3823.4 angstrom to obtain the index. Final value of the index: 15.4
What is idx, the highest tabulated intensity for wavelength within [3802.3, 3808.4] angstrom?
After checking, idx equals 15.49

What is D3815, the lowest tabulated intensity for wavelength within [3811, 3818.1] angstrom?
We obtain 12.72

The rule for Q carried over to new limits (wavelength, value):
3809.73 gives 15.25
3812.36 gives 14.47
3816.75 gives 13.98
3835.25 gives 15.2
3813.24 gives 14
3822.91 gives 15.15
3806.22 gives 15.29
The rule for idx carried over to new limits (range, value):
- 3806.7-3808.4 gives 15.3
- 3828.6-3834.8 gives 15.48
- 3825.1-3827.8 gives 14.72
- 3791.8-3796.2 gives 15.89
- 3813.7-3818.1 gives 14.35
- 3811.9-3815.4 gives 14.47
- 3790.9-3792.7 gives 16.28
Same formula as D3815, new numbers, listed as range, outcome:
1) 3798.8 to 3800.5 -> 14.88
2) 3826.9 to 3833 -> 14.56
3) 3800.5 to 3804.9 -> 14.31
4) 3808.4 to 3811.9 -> 15.25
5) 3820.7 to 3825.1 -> 14.8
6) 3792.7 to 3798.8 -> 14.52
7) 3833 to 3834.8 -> 14.91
